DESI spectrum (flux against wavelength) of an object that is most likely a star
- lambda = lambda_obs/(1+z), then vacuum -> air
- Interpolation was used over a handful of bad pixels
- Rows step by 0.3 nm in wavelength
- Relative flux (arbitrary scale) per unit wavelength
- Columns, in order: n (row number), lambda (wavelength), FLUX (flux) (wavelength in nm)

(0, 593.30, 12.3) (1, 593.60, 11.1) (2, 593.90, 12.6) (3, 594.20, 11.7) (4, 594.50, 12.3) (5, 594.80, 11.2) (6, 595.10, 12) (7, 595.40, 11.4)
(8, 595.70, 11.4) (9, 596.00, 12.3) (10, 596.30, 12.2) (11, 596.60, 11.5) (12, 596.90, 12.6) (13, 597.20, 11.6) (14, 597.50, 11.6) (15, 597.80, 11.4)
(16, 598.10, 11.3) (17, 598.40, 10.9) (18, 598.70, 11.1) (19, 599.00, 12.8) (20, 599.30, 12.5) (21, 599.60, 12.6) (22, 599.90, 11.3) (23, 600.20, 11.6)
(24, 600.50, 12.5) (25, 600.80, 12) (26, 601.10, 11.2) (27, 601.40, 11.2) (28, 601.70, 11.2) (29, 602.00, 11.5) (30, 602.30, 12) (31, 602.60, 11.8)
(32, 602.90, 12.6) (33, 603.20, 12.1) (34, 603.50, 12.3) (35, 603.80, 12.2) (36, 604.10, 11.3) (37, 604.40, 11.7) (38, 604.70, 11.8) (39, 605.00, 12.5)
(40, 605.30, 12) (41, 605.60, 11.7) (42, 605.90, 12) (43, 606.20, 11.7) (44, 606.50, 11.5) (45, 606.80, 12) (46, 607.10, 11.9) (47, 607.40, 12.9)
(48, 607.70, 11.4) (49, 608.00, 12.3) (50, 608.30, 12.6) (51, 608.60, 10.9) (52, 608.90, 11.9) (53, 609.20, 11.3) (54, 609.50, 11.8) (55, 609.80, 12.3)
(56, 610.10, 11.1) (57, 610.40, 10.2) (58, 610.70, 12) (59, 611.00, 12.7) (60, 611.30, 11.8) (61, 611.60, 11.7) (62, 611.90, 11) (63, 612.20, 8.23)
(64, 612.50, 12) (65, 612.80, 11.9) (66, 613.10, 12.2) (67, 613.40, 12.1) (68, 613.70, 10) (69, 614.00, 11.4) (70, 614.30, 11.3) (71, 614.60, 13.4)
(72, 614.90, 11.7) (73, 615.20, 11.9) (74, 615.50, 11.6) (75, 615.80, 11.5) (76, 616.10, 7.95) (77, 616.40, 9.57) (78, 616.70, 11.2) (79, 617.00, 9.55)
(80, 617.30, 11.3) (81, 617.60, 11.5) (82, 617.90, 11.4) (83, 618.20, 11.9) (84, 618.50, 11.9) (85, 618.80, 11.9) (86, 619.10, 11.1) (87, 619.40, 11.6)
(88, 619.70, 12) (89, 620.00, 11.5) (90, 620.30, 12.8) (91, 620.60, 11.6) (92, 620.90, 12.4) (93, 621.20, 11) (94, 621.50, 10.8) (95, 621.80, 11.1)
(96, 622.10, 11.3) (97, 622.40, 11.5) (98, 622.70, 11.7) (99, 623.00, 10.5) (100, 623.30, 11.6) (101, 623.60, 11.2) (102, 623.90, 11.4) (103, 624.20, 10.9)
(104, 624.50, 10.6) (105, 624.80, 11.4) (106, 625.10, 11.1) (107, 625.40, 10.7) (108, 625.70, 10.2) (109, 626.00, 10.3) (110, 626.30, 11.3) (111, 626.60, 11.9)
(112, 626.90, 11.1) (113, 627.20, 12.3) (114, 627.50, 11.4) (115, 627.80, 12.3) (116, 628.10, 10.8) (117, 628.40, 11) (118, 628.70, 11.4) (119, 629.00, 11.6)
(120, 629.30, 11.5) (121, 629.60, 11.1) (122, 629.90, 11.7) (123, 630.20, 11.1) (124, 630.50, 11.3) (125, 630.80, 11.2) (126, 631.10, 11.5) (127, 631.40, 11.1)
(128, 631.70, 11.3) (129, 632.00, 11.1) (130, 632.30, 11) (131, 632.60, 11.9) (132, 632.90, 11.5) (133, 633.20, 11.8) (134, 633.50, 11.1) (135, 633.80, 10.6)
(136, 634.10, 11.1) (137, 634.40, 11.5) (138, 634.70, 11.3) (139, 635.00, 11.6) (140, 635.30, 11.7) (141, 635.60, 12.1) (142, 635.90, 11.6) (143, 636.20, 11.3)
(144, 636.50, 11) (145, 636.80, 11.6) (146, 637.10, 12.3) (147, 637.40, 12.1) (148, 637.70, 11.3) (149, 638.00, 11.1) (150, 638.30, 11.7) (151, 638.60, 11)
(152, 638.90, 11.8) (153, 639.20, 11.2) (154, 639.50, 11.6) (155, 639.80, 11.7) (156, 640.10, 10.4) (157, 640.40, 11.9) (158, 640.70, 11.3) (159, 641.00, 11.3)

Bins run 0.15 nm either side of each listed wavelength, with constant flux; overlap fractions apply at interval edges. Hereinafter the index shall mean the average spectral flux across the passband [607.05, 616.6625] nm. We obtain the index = 11.4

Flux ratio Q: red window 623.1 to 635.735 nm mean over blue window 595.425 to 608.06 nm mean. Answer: 0.95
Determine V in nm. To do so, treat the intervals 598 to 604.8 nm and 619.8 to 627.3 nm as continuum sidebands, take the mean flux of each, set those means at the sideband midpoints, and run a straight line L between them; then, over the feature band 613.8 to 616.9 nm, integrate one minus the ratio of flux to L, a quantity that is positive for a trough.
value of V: 0.10 nm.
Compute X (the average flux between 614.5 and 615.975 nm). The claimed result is 11.9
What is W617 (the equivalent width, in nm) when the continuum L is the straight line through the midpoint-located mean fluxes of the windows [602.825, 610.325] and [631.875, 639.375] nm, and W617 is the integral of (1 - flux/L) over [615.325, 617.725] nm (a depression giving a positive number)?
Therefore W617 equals 0.25 nm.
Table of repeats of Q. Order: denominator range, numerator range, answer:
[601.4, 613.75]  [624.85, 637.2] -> 0.97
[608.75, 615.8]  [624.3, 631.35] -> 0.97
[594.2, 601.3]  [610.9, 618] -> 0.95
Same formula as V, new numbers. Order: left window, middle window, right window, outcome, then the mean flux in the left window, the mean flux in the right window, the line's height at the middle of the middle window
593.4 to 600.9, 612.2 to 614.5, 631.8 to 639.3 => 0.06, 11.8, 11.5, 11.7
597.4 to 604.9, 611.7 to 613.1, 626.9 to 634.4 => 0.08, 11.8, 11.4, 11.6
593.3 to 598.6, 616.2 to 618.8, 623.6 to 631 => 0.08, 11.7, 11.2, 11.4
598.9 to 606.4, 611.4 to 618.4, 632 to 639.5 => 0.35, 11.9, 11.5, 11.7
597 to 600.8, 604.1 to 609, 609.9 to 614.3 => -0.17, 11.8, 11.3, 11.5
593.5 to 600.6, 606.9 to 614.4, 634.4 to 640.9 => 0.09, 11.8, 11.5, 11.7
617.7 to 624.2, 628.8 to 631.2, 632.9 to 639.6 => 0.02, 11.5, 11.5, 11.5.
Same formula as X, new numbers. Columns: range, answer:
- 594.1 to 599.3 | 11.7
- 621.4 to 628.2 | 11.2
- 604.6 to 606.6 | 11.9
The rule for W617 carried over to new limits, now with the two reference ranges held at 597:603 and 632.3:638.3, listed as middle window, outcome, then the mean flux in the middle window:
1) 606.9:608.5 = -0.067 nm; 12.2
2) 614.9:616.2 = 0.075 nm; 11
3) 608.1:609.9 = -0.020 nm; 11.8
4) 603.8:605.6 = -0.027 nm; 11.9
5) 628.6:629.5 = 0.004 nm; 11.5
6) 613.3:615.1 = -0.001 nm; 11.6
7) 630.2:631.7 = 0.034 nm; 11.3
